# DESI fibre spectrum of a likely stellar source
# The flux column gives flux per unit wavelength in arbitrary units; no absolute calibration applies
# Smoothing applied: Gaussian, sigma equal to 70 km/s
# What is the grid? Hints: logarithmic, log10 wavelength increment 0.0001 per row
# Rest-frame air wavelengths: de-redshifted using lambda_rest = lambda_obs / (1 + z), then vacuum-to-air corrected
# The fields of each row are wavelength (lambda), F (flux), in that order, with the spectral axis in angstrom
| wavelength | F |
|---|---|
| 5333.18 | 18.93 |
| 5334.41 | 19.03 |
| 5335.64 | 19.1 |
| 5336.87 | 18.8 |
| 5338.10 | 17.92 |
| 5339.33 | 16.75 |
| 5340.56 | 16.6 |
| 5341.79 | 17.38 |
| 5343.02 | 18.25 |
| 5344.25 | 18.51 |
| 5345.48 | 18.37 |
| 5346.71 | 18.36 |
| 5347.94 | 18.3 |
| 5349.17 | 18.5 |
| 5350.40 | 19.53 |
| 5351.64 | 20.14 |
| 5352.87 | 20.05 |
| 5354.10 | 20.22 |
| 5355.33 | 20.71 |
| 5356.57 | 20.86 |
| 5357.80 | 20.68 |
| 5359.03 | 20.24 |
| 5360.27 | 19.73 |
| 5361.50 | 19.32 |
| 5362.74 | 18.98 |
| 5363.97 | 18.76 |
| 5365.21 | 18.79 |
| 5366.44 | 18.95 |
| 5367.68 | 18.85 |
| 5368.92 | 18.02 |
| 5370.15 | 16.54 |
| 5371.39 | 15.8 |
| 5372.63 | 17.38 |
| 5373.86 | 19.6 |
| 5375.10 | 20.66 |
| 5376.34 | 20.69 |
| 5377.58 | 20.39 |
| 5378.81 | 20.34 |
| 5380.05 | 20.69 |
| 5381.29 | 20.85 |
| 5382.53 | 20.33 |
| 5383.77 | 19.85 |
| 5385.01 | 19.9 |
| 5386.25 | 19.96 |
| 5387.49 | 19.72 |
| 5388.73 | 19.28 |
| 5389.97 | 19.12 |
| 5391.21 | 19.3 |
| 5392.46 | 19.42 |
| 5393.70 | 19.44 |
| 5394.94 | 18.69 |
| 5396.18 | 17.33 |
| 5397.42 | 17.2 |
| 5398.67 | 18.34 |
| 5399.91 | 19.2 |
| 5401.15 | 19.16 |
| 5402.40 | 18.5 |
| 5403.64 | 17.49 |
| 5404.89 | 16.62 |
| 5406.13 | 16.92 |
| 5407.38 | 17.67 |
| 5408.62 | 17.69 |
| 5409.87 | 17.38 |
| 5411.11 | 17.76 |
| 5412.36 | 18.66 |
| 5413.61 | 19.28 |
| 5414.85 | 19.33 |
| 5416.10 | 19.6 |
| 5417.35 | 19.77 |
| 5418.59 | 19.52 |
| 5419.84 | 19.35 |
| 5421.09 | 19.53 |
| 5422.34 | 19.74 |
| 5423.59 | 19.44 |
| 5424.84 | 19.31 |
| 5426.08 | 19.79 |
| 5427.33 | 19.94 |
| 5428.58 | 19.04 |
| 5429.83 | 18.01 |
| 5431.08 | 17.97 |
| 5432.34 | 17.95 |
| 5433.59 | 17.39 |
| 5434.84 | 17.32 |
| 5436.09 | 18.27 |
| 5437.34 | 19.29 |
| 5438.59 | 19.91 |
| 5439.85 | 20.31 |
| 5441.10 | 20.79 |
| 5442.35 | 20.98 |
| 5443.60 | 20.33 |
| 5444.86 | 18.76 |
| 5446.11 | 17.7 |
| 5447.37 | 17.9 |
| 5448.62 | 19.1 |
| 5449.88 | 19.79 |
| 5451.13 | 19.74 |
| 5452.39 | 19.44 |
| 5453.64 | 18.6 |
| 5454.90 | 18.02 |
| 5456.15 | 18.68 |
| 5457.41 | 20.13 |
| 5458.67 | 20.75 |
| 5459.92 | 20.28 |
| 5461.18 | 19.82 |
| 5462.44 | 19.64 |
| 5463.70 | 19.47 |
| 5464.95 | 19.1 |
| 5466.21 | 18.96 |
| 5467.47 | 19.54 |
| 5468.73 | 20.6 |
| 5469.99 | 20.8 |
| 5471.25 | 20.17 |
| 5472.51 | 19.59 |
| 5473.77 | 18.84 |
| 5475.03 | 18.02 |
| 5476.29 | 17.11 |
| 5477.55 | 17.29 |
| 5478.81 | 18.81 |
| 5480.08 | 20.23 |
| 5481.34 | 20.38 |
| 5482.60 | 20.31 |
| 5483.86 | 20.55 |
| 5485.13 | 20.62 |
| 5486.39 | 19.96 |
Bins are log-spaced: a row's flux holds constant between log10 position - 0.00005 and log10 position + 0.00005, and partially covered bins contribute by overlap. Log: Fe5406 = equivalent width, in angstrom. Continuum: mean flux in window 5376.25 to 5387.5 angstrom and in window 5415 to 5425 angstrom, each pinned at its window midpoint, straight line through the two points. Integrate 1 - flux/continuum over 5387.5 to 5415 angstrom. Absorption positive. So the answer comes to 2.1 angstrom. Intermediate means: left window 20.3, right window 19.5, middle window 18.4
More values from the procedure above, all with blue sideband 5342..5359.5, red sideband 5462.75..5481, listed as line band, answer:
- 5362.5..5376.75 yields 0.63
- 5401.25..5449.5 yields 1.21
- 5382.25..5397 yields 0.04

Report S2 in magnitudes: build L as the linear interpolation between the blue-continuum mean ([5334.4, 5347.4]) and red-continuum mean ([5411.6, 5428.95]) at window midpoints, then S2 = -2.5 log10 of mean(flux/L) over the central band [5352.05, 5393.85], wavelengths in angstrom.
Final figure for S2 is -0.05 mag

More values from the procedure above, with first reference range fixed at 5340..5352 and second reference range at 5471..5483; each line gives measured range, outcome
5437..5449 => -0.04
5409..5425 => -0.02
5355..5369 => -0.06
